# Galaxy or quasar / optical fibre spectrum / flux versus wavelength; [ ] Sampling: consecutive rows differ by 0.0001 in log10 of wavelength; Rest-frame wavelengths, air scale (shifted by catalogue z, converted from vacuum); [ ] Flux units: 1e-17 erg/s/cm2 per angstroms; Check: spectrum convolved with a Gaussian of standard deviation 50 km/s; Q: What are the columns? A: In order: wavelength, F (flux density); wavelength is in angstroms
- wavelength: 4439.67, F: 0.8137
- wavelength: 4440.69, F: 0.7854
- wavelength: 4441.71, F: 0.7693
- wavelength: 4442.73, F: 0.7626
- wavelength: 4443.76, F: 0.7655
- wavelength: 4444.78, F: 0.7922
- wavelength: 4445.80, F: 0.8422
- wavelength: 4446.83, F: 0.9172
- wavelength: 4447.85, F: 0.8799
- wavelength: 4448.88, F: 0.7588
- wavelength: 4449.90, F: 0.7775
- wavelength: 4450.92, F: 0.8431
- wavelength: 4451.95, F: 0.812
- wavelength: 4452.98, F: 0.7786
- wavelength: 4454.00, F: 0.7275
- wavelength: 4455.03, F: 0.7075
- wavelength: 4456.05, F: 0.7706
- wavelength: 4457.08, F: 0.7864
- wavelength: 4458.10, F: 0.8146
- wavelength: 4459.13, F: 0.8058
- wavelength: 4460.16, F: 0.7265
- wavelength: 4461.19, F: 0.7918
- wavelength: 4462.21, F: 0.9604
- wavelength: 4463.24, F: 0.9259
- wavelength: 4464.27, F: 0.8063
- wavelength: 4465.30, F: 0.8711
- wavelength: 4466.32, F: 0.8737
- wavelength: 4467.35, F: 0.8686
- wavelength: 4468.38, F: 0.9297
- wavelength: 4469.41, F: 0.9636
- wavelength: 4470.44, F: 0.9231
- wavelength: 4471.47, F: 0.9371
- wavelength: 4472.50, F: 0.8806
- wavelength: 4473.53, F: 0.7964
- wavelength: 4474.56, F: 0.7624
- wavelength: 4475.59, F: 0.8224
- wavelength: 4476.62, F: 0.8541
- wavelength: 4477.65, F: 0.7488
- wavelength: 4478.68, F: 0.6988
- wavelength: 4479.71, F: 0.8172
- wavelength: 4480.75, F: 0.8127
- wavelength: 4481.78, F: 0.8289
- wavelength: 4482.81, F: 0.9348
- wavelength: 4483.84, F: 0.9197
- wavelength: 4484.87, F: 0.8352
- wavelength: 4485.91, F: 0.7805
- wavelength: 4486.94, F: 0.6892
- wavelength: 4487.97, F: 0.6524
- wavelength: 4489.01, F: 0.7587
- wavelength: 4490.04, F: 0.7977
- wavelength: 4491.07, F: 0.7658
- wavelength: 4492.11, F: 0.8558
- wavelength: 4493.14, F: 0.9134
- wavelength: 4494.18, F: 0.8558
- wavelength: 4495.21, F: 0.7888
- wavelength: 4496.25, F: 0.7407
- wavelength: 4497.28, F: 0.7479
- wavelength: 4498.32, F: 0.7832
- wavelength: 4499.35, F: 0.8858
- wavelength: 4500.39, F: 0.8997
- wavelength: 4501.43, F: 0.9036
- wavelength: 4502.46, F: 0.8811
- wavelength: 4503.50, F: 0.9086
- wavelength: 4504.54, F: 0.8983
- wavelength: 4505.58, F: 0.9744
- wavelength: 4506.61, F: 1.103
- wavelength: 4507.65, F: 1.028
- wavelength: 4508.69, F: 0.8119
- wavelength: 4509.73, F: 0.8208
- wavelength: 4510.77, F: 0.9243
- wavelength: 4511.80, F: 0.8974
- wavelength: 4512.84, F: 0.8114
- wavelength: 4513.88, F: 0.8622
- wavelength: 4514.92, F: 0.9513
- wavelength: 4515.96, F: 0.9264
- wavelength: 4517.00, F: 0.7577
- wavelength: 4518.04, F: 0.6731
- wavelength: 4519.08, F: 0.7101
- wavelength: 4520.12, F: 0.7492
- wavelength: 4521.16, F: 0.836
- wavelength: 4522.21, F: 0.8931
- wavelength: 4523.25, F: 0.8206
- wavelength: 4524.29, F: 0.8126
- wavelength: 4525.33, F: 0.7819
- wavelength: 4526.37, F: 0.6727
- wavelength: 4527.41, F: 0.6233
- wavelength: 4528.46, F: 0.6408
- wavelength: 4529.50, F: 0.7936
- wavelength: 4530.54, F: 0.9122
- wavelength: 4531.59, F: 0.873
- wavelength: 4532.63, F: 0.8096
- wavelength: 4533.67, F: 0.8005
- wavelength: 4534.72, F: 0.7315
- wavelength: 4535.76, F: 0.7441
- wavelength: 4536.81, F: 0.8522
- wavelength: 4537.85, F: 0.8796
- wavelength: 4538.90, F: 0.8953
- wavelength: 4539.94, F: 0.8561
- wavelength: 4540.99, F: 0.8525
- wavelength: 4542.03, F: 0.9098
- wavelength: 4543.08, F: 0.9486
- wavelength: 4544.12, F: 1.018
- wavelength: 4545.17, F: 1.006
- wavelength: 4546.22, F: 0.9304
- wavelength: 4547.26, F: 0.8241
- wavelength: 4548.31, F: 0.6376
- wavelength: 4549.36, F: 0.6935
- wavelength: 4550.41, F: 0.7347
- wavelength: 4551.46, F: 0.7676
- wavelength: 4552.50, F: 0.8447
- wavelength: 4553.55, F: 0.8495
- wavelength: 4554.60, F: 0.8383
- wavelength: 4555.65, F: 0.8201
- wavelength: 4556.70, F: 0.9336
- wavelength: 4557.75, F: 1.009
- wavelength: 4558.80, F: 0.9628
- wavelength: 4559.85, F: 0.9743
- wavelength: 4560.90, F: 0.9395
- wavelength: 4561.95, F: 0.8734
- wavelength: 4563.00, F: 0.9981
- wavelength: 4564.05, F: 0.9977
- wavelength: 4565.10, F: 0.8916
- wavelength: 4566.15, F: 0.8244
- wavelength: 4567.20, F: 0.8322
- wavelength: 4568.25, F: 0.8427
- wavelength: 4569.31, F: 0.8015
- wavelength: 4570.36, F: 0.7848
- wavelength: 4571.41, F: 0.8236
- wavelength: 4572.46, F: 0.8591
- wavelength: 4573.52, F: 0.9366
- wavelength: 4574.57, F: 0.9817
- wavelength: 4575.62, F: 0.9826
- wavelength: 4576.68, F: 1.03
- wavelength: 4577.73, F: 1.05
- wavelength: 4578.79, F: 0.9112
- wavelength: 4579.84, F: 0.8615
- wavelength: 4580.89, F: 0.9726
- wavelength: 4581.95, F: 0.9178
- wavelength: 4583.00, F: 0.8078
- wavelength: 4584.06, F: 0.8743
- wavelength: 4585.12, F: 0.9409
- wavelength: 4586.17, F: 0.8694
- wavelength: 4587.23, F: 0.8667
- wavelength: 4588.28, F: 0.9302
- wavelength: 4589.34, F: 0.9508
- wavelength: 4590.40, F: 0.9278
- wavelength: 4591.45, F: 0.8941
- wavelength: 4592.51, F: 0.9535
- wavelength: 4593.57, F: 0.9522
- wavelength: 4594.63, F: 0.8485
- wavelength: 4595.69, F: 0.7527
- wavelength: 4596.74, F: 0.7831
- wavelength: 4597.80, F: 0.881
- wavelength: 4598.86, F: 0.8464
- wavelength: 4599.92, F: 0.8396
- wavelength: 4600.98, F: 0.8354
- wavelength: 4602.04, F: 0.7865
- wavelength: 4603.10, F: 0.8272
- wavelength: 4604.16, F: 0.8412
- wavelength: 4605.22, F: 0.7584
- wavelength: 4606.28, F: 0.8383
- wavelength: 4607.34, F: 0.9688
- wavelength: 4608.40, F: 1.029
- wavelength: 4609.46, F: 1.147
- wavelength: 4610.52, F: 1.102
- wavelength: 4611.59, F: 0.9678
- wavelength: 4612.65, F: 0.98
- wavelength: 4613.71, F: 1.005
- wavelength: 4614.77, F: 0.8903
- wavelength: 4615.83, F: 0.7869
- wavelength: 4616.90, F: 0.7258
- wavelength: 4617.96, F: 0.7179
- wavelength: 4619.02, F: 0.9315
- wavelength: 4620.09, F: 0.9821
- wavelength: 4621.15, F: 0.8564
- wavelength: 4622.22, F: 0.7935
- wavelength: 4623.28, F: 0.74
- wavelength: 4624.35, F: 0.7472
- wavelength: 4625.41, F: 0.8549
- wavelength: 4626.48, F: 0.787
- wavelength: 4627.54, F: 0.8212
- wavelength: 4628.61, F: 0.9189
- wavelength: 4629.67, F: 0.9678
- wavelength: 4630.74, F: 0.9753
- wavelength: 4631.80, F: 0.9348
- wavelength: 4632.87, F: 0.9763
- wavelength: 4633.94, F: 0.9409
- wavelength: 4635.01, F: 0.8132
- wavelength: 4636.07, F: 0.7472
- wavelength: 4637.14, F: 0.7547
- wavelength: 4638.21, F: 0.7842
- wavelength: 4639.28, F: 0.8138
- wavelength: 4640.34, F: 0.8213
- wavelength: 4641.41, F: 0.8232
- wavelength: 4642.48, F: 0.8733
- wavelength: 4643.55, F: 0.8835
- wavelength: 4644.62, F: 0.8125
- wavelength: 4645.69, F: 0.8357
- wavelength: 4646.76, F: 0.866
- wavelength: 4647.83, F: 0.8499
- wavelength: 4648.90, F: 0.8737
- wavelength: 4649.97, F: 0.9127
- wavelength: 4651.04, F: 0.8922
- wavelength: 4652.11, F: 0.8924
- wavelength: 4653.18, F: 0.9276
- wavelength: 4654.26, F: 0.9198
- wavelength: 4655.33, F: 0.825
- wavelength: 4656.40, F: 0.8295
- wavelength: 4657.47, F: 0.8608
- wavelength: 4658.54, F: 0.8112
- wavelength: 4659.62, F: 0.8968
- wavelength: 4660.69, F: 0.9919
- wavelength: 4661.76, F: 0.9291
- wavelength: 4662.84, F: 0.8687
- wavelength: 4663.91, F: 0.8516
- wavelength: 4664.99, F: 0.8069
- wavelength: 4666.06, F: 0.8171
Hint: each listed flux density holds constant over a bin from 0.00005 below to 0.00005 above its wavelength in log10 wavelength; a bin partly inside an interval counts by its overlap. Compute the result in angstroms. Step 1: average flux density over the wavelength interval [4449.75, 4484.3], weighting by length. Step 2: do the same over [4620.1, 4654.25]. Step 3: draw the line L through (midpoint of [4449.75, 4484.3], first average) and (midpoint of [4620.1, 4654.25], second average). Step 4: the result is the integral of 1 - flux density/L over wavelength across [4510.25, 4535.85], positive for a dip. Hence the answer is 1.2 angstroms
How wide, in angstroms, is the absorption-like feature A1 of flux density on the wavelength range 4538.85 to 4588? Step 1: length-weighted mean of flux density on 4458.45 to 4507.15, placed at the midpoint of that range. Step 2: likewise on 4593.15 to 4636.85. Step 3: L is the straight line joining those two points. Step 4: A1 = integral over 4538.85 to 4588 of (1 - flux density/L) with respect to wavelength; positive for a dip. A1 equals -1.49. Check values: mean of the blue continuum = 0.844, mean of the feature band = 0.889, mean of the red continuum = 0.875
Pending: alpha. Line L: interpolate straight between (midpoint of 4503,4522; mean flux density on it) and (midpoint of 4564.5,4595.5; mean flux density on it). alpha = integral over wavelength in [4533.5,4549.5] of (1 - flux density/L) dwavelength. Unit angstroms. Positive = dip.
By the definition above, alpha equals 0.5 angstroms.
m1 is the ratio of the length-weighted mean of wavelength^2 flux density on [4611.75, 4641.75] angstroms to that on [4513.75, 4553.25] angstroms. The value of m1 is 1.1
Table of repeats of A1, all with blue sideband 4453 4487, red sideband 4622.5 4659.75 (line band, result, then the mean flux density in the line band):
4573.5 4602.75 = -1.73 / 0.898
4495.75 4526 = -0.63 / 0.854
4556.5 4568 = -1.15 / 0.929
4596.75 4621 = -1.16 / 0.892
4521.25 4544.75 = 0.43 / 0.825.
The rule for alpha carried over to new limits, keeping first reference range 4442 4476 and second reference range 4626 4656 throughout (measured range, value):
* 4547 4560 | 0.2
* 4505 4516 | -1.0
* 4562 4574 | -0.3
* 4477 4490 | 0.7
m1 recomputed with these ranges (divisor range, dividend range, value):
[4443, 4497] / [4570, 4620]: 1.16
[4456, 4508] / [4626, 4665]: 1.10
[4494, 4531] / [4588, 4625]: 1.10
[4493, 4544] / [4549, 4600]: 1.08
